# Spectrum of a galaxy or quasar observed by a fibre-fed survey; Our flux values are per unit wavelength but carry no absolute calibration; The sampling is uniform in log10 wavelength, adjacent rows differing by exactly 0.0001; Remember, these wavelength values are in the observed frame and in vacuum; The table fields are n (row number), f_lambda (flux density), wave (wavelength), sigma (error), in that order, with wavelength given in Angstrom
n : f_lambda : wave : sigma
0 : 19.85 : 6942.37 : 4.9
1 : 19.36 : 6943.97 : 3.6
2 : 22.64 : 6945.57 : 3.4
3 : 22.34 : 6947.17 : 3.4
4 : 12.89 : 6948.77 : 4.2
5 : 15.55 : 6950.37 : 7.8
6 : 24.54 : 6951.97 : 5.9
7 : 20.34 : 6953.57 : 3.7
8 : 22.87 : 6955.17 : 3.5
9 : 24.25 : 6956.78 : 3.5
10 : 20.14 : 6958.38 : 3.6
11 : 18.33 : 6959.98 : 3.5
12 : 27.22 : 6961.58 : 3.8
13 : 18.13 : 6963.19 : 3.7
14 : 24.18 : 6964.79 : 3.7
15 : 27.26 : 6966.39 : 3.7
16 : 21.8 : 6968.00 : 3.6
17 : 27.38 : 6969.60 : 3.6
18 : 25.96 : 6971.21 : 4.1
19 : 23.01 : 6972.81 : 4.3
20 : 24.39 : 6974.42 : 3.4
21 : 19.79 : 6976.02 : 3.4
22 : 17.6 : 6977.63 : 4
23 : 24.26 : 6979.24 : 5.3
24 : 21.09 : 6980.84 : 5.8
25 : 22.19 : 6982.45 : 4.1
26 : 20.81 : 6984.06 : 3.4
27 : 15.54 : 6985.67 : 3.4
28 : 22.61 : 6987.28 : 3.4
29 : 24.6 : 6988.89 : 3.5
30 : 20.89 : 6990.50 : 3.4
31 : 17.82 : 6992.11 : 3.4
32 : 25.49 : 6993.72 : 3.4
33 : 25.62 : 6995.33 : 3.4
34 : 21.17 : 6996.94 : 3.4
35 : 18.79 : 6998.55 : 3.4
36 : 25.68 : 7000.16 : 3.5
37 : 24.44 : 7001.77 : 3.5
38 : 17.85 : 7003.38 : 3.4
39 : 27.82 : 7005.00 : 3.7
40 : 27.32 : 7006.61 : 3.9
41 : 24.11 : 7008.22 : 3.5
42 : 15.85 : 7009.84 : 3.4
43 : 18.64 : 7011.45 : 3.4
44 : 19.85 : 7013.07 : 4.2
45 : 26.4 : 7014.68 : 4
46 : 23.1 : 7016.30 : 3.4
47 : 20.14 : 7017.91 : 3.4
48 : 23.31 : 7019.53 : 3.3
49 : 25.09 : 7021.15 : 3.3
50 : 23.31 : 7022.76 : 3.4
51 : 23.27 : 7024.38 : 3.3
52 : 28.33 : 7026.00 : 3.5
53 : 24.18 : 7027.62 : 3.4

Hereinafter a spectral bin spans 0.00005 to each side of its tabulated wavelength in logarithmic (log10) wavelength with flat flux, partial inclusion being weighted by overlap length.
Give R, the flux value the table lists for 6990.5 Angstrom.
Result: 20.89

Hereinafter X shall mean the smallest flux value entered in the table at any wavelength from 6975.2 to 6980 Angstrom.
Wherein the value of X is 17.6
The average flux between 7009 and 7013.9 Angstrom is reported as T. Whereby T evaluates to 18.2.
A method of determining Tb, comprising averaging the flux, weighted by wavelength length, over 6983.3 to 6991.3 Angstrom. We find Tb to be 20.9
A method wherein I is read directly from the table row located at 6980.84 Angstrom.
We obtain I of 21.09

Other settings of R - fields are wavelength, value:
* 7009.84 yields 15.85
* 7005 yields 27.82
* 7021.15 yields 25.09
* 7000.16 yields 25.68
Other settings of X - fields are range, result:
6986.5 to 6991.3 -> 20.89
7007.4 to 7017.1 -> 15.85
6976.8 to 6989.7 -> 15.54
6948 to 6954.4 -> 12.89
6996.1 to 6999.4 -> 18.79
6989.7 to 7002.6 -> 17.82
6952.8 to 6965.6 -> 18.13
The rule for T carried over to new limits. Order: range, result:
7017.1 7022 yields 22.9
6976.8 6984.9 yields 21.1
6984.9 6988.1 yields 19.1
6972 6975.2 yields 23.7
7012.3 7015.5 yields 23.2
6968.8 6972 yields 26.6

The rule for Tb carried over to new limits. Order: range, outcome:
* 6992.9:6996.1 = 25.5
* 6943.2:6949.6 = 19.3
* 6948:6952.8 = 17.7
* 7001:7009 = 24.3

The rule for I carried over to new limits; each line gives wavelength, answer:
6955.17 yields 22.87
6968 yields 21.8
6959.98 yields 18.33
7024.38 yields 23.27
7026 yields 28.33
